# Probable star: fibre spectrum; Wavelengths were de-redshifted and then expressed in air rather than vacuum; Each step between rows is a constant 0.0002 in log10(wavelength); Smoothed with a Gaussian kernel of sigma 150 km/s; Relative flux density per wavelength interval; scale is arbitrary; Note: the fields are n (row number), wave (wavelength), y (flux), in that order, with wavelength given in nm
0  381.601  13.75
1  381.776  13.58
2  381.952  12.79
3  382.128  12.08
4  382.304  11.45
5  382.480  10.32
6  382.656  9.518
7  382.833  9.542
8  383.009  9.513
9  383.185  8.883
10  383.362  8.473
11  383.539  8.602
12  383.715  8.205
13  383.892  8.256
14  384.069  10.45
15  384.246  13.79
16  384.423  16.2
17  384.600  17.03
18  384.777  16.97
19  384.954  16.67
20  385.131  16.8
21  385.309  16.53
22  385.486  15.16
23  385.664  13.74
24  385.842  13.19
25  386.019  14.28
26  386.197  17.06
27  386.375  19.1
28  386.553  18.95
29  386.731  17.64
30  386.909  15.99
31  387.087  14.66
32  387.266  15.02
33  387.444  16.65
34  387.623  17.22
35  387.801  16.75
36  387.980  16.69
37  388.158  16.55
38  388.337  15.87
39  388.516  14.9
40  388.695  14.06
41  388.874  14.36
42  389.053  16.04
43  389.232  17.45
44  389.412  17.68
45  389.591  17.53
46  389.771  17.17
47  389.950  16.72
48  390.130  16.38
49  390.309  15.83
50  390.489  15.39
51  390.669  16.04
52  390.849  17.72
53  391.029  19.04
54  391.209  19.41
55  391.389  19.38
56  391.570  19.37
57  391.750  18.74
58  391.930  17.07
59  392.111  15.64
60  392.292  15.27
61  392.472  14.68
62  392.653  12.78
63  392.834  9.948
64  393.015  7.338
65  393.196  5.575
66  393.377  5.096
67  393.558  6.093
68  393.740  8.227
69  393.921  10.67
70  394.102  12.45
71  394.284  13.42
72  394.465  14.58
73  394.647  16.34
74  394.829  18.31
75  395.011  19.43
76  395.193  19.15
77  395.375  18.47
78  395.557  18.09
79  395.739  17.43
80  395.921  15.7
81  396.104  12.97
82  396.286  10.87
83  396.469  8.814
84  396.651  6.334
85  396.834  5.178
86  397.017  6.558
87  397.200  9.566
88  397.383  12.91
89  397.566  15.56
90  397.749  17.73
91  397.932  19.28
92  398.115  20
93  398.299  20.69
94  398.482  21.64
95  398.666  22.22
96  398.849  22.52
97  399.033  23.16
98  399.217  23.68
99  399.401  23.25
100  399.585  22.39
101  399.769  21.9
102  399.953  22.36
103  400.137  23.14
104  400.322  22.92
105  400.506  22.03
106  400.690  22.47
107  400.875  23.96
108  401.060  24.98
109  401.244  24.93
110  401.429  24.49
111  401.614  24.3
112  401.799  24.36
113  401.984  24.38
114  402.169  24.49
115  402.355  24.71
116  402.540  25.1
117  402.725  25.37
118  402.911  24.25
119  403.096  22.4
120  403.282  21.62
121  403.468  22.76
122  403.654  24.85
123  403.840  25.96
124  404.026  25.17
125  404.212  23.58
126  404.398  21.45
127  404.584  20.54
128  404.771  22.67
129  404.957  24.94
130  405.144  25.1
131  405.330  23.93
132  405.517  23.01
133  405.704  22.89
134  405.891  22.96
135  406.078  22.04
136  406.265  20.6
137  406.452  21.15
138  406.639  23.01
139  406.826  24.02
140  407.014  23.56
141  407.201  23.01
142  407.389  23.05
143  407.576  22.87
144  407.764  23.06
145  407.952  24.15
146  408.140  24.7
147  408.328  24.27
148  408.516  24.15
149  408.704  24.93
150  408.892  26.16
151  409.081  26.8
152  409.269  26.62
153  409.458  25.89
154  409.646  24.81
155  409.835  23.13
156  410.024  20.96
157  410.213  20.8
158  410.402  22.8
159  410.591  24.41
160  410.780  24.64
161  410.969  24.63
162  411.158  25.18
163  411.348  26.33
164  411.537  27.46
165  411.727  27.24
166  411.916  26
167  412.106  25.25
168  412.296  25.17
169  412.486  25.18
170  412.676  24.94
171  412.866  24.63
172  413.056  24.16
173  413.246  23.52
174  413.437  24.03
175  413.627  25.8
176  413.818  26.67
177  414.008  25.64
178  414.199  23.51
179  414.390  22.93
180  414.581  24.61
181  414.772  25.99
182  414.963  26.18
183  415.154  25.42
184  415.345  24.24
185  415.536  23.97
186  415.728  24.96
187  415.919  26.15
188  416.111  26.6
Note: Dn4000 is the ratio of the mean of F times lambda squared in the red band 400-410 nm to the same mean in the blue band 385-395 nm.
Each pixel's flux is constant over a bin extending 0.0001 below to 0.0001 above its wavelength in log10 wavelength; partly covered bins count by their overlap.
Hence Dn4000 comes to 1.7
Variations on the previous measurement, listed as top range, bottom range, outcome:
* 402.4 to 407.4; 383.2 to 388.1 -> 1.74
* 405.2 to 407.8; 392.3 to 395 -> 2.12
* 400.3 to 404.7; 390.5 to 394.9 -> 1.80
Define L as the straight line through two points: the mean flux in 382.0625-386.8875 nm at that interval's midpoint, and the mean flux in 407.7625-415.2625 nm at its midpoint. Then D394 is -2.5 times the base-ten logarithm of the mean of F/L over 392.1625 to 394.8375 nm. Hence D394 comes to 0.46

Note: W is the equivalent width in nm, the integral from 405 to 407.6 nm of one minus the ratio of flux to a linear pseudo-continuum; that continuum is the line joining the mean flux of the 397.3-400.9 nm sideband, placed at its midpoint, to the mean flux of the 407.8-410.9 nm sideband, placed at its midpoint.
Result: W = 0.04 nm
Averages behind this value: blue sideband 21.2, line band 23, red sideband 24.3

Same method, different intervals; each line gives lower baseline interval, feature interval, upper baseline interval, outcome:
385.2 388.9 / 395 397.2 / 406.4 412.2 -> 0.73 nm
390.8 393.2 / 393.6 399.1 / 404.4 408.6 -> 0.82 nm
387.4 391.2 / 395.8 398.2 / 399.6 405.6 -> 0.96 nm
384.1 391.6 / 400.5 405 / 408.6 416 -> -0.47 nm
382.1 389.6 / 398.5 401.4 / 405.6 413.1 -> -0.40 nm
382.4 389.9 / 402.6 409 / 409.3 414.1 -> -0.31 nm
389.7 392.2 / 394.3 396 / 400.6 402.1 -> 0.24 nm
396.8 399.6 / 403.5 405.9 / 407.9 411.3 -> -0.22 nm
